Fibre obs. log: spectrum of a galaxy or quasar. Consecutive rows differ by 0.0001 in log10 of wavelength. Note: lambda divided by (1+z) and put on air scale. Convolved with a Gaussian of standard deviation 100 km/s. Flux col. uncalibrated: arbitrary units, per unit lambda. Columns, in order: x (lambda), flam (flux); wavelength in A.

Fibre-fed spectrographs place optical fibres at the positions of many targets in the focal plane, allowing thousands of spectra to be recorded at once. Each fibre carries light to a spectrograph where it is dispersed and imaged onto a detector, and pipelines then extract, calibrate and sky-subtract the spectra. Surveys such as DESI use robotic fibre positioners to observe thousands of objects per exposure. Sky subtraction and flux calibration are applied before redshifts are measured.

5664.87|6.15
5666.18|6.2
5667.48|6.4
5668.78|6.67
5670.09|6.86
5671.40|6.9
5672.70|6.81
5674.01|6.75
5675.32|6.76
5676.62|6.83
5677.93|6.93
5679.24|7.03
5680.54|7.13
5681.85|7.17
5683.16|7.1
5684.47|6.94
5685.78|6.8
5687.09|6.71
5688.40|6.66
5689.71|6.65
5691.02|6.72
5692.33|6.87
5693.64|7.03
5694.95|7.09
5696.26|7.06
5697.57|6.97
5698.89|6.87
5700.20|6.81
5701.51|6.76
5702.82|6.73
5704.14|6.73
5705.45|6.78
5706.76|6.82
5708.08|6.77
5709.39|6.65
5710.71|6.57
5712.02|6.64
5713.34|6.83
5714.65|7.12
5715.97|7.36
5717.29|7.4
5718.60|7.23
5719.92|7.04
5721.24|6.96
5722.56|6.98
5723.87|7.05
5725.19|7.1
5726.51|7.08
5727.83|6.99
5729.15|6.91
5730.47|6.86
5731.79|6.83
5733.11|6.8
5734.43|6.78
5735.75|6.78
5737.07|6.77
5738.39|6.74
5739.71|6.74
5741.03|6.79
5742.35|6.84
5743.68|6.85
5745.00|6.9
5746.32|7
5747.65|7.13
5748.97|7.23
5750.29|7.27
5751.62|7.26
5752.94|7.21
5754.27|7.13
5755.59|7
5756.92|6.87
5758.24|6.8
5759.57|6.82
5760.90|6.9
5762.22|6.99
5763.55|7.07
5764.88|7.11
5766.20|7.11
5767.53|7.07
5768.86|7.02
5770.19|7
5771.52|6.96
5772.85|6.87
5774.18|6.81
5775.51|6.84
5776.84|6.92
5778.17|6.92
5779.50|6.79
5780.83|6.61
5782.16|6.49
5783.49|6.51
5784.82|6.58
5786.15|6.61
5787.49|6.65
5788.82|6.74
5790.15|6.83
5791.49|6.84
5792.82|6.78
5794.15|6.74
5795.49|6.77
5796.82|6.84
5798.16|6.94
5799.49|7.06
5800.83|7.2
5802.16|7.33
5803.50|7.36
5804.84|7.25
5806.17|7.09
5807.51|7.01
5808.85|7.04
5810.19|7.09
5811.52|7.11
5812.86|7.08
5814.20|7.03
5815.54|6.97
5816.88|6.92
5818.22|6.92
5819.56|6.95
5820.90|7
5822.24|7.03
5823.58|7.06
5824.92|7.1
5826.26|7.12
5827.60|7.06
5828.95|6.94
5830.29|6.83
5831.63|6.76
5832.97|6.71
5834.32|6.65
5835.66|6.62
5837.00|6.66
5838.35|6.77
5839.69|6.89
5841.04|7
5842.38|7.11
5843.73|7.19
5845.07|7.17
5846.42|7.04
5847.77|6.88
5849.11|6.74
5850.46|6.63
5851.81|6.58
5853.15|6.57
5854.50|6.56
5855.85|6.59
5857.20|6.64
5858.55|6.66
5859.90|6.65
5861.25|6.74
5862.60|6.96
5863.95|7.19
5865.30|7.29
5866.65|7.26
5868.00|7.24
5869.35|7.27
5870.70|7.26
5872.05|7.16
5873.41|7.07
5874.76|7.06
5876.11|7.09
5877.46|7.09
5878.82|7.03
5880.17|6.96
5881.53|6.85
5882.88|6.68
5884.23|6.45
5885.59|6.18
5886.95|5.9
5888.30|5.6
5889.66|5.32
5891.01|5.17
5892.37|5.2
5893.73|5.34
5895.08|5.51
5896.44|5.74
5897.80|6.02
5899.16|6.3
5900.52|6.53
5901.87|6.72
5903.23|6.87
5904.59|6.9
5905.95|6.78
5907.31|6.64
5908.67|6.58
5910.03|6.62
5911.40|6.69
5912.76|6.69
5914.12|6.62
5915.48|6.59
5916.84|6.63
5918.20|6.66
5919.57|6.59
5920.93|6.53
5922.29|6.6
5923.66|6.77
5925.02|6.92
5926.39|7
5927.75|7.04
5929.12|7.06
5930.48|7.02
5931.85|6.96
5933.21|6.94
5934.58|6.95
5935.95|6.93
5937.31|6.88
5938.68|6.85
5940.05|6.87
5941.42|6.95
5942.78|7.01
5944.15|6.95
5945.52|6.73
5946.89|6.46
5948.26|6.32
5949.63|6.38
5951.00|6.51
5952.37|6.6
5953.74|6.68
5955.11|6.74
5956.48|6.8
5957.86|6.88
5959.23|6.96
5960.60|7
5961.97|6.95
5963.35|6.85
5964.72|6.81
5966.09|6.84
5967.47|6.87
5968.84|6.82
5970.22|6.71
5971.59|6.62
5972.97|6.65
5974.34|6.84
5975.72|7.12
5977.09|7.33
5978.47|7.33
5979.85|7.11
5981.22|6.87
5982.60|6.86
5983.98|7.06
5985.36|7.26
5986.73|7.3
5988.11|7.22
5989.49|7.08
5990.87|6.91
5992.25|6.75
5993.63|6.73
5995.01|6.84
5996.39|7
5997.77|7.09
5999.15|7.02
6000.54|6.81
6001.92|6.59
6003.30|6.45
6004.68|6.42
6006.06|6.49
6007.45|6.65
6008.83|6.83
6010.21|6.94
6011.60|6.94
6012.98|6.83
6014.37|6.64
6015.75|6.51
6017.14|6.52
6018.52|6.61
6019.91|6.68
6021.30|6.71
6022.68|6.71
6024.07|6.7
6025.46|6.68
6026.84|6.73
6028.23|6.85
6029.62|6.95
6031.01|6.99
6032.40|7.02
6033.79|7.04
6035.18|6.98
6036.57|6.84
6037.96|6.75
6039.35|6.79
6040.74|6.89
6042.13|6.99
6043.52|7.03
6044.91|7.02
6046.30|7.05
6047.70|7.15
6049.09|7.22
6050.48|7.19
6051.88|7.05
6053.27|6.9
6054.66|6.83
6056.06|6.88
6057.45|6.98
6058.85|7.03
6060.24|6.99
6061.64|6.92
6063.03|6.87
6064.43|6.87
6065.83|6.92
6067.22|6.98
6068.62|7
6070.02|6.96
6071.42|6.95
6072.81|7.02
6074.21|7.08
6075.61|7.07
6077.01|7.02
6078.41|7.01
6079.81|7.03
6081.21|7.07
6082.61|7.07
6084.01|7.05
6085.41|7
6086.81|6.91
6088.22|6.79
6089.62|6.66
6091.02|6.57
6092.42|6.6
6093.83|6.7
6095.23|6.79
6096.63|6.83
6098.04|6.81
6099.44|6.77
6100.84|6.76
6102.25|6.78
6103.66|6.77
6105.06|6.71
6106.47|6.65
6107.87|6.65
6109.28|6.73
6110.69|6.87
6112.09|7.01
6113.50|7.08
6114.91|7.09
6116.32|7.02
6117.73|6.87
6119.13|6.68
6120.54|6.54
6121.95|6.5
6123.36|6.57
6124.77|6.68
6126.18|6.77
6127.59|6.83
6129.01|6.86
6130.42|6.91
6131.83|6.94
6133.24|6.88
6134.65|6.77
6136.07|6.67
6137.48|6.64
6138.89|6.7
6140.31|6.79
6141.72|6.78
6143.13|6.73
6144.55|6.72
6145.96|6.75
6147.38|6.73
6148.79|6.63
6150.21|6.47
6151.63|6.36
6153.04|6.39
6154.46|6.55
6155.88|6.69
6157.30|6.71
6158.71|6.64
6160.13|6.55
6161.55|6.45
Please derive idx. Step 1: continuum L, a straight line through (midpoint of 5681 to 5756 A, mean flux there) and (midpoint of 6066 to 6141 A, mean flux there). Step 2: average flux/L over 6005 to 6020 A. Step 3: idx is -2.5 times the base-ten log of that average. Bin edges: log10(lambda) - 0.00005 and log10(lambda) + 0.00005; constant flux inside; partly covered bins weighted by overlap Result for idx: 0.03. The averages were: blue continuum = 6.93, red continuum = 6.84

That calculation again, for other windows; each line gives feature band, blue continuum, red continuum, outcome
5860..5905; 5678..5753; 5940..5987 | 0.05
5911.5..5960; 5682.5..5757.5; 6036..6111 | 0.02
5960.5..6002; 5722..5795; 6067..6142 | -0.01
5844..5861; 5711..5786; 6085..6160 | 0.02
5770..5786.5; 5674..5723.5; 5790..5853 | 0.03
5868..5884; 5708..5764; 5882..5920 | -0.11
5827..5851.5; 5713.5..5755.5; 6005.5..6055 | 0.01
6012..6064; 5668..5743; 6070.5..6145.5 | -0.01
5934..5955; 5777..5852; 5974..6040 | 0.02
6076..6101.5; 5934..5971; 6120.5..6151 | -0.02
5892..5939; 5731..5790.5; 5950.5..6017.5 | 0.04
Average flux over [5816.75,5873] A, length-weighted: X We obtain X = 6.91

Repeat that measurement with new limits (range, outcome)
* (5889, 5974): 6.62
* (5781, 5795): 6.68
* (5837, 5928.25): 6.65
